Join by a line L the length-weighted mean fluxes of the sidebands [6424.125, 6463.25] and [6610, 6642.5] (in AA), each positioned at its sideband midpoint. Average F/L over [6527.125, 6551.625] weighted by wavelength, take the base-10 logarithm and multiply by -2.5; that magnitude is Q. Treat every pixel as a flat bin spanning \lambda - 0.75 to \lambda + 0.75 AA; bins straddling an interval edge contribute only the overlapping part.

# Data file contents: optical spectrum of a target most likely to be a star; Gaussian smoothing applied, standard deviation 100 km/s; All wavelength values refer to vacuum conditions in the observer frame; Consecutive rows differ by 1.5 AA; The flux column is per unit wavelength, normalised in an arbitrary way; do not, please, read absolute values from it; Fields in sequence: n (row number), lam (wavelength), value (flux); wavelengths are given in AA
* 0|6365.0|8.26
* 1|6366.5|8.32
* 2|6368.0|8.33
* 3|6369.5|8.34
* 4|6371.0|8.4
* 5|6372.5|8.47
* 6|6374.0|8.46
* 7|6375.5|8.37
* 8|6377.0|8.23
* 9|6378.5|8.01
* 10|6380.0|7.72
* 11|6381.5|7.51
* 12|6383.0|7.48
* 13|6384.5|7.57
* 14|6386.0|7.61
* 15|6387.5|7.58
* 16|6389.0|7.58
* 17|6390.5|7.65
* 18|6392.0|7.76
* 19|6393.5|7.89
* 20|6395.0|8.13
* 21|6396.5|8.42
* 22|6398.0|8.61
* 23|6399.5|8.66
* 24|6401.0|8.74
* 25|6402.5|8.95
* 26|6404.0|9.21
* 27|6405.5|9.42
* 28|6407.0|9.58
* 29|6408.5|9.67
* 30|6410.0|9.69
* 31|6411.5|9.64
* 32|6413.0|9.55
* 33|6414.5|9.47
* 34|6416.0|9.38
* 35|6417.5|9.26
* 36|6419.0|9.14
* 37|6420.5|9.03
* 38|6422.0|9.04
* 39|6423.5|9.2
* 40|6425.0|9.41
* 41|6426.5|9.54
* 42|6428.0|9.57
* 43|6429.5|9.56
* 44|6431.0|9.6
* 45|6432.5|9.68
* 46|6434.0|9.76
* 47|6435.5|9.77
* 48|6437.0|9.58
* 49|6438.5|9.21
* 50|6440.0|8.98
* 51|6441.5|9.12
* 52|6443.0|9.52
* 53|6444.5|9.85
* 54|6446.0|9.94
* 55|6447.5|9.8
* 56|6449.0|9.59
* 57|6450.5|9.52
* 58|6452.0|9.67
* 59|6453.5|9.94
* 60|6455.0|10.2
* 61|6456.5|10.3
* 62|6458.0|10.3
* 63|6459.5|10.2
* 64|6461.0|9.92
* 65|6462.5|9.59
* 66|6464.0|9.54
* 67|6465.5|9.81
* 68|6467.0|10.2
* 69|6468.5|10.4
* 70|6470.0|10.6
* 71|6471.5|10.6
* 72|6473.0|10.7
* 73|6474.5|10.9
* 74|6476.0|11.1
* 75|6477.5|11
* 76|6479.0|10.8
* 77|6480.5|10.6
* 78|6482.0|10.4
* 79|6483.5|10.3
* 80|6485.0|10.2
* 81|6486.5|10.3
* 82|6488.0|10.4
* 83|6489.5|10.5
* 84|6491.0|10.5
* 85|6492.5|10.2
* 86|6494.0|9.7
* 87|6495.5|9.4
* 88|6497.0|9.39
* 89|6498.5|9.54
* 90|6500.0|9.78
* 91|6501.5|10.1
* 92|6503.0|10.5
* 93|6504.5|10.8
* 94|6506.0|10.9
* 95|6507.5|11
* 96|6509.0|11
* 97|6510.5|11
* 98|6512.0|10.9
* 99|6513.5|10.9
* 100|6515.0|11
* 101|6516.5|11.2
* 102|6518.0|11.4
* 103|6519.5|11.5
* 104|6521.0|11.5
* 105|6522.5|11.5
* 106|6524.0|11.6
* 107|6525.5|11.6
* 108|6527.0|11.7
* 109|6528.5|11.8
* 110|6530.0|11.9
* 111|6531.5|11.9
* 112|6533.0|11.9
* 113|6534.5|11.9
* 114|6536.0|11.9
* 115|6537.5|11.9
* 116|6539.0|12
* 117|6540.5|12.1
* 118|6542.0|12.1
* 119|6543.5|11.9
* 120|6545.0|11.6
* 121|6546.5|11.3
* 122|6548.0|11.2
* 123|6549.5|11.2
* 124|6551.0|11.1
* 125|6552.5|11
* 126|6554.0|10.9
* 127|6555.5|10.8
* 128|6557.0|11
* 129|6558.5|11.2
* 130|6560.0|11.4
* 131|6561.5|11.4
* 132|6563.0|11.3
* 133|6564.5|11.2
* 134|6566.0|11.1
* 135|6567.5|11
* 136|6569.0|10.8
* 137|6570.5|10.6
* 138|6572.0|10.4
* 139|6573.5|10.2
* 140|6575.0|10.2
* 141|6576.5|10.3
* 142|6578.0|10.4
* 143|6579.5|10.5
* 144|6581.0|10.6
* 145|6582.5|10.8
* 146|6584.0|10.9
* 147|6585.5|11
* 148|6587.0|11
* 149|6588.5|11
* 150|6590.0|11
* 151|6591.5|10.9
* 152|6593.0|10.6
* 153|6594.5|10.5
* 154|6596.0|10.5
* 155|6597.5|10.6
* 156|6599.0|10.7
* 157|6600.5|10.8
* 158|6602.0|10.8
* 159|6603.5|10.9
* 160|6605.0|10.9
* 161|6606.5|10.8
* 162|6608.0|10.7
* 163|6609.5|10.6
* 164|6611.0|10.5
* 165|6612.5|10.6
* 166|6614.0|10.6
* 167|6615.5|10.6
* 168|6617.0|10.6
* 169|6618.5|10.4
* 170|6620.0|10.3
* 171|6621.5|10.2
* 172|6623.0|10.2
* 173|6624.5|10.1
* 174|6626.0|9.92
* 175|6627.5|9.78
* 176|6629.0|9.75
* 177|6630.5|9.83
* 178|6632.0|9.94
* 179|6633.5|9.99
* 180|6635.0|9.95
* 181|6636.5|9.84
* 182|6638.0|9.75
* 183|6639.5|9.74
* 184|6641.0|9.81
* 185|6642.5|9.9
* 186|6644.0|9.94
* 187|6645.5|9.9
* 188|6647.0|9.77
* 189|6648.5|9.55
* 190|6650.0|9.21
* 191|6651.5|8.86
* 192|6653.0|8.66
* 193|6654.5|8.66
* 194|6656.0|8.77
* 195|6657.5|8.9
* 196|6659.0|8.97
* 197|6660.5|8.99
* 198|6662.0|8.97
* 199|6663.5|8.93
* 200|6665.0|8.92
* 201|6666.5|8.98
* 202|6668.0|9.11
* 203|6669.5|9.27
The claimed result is -0.18 mag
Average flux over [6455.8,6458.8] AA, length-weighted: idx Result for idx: 10.3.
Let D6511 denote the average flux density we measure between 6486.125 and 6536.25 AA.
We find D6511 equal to 10.9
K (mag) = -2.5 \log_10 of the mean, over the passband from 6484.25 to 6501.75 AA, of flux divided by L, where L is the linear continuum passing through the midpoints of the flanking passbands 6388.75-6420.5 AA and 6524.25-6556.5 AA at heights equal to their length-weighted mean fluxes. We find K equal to 0.069 mag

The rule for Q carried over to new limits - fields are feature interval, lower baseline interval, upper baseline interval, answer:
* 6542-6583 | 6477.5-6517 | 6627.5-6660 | -0.10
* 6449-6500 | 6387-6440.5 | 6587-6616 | -0.06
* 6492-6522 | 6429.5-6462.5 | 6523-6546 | 0.06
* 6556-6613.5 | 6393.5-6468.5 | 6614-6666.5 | -0.13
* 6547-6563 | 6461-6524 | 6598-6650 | -0.08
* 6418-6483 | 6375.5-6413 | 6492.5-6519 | -0.05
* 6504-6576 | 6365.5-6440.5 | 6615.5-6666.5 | -0.22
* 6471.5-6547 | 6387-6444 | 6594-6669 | -0.17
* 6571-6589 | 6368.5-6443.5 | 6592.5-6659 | -0.09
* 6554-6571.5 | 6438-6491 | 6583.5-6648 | -0.08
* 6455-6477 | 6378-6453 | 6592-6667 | -0.12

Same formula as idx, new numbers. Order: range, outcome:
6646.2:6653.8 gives 9.21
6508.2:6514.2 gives 11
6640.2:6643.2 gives 9.85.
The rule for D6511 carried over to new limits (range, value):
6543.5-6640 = 10.6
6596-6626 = 10.6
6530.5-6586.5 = 11.2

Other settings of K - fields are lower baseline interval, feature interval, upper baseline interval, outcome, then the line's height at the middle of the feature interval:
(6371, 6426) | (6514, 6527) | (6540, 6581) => -0.098 mag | 10.4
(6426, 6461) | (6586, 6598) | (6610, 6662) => -0.107 mag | 9.76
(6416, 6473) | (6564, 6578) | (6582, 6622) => -0.012 mag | 10.5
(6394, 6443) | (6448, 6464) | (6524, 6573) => -0.002 mag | 9.88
